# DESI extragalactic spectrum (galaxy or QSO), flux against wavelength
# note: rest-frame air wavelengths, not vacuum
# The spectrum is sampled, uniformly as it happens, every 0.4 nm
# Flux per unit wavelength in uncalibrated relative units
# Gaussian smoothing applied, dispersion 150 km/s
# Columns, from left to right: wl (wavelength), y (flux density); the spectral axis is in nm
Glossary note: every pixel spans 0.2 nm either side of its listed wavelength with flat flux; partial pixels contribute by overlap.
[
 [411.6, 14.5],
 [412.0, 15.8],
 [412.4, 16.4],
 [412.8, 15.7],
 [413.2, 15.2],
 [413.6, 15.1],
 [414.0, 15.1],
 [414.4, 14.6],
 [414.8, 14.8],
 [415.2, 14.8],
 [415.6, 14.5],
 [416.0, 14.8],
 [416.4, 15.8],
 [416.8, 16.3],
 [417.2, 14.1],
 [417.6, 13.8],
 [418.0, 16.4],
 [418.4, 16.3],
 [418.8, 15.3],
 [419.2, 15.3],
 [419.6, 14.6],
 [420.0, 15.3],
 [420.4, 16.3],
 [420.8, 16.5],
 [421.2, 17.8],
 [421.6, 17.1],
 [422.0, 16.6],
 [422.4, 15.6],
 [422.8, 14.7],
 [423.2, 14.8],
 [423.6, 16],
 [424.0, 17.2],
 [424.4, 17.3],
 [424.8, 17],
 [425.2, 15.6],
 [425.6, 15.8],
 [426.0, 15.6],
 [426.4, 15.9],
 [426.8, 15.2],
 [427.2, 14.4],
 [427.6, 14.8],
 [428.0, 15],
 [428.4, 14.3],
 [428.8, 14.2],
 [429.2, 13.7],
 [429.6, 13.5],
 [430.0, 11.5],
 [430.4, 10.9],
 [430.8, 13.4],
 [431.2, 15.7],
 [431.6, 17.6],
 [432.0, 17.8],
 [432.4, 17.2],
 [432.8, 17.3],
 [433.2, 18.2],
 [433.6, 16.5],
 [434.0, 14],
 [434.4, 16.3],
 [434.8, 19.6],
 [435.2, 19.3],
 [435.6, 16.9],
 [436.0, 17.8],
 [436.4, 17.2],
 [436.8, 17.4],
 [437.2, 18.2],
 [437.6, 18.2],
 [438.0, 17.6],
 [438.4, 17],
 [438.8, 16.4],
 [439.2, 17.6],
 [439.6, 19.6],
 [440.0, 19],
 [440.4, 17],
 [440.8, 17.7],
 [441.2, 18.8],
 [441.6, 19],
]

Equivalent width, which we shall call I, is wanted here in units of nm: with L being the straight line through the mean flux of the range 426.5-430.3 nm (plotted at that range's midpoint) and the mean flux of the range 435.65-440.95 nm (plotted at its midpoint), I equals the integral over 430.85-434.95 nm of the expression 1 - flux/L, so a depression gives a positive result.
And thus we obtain -0.30 nm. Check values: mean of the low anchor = 14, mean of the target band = 16.9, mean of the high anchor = 17.7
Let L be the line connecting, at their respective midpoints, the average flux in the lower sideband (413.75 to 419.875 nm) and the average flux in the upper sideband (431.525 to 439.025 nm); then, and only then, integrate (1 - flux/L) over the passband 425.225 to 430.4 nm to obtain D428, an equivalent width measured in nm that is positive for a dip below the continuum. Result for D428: 0.648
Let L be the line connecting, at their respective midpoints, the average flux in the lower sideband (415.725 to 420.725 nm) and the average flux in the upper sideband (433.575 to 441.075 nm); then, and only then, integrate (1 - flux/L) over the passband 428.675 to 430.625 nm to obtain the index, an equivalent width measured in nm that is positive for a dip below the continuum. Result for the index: 0.46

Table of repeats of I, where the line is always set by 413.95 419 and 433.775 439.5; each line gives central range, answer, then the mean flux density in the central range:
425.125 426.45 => 0.04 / 15.7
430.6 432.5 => 0.06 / 16.3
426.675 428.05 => 0.13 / 14.8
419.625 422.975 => -0.10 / 16.2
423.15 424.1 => -0.01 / 16.1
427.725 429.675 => 0.27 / 14.2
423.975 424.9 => -0.07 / 17.2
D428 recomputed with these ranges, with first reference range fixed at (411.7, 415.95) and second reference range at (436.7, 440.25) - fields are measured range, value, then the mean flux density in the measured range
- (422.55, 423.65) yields 0.08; 15.1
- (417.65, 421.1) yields 0.01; 15.7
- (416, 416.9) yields -0.02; 15.7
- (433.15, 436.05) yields 0.03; 17.3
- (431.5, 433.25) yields -0.04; 17.6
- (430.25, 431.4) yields 0.24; 13.4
